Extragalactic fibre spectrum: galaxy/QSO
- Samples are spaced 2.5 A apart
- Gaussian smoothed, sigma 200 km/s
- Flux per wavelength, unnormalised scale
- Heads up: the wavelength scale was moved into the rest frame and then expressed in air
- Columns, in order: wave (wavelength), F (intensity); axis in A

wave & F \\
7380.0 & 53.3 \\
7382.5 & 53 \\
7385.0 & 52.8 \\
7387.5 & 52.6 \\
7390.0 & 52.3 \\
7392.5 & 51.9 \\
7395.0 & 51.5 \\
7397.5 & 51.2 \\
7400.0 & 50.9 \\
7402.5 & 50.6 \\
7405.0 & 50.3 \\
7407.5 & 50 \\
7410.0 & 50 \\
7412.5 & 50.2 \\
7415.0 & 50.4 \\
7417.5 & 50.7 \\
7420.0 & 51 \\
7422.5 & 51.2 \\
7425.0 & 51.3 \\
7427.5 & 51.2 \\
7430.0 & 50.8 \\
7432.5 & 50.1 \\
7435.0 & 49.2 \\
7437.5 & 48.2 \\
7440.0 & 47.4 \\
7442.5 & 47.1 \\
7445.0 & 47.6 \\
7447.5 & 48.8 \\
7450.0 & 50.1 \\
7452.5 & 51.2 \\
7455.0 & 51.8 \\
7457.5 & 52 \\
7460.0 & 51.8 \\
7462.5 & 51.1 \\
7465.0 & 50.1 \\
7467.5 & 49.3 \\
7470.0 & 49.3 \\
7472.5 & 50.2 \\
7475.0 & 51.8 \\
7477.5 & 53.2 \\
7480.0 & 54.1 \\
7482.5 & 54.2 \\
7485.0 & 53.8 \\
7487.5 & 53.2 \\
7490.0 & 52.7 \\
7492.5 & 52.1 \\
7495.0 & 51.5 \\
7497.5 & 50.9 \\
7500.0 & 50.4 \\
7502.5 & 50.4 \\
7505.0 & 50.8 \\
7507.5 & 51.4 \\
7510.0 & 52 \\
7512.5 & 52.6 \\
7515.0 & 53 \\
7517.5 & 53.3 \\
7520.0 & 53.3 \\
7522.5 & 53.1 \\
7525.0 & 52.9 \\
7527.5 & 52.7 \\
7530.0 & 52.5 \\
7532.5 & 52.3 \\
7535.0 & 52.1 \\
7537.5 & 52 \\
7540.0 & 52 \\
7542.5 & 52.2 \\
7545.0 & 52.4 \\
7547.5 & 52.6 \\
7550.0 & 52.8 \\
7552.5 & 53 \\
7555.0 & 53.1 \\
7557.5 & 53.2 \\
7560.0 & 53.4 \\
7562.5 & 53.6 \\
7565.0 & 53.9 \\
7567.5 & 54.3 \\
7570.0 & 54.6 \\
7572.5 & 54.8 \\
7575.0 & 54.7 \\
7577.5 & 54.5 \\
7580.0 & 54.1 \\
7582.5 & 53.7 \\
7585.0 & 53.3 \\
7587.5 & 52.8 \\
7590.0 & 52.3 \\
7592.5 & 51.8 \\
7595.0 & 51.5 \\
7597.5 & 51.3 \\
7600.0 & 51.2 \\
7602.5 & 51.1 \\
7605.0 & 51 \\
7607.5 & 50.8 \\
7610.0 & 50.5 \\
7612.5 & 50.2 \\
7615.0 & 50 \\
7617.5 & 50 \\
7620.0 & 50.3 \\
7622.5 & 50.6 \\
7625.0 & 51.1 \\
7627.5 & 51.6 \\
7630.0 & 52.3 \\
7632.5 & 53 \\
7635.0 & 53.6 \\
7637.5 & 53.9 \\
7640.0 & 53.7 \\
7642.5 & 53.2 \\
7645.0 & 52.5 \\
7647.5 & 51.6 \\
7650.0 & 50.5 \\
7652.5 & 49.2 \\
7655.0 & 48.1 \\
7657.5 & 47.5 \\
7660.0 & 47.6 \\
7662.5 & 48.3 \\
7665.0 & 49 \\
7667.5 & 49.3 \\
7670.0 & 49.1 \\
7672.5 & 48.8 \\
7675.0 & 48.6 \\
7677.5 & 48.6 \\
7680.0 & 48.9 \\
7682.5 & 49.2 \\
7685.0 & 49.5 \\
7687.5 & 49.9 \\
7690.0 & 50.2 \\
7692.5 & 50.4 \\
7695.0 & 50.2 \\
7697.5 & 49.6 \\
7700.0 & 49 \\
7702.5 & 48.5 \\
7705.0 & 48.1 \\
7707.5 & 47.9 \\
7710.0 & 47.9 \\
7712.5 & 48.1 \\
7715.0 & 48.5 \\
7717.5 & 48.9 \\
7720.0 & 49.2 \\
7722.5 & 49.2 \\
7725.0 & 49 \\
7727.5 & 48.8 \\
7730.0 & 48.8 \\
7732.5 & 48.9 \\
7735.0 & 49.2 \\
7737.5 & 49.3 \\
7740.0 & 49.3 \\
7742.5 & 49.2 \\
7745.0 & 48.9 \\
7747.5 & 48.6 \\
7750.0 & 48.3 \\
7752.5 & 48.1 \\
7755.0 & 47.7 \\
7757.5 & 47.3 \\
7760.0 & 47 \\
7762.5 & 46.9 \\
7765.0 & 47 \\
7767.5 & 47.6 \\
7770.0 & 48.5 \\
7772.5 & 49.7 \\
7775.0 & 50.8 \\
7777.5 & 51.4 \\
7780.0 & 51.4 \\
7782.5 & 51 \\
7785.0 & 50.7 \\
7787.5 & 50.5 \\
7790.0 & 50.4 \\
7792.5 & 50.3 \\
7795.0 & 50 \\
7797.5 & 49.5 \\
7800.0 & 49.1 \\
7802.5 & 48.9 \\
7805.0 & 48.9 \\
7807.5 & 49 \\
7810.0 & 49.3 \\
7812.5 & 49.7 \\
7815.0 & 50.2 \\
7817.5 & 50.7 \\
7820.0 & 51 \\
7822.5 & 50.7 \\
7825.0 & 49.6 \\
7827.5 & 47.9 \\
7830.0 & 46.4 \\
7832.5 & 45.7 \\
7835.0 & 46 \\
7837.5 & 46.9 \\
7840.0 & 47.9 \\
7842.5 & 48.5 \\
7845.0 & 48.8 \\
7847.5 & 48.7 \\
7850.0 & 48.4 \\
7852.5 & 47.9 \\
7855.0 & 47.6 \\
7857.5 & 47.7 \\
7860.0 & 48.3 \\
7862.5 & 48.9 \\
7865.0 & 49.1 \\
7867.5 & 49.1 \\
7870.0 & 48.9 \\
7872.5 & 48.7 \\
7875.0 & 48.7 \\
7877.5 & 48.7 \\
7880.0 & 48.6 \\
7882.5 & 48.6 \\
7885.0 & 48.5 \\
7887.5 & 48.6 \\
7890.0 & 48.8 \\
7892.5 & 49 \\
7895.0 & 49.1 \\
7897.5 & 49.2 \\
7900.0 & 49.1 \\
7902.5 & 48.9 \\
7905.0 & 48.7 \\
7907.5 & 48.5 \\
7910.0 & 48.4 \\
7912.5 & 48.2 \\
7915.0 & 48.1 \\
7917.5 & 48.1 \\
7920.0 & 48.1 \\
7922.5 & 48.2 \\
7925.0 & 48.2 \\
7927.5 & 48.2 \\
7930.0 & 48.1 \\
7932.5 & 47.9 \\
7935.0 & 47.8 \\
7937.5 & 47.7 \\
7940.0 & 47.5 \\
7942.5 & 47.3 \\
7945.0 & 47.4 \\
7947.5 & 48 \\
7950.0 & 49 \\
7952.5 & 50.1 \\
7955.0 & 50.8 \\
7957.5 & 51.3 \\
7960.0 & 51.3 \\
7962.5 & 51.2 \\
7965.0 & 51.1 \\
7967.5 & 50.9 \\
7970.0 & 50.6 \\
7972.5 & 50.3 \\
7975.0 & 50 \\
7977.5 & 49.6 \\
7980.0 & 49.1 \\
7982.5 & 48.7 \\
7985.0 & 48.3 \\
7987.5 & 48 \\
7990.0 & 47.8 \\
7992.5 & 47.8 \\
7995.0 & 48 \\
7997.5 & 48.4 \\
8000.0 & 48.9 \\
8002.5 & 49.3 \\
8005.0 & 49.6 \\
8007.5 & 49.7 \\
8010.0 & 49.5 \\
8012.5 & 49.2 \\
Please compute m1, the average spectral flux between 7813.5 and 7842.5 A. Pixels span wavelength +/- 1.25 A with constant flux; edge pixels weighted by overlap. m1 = 48.5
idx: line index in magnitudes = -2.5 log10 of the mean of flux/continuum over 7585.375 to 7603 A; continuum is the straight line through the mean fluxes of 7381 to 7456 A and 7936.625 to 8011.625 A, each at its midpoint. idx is -0.036 mag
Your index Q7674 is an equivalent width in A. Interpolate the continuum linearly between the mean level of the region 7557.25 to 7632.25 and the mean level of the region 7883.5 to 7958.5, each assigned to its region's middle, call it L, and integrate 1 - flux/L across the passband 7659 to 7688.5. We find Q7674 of 1.4 A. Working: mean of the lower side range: 52.3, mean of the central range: 48.9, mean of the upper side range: 48.6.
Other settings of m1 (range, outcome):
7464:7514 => 51.7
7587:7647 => 51.7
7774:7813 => 50.1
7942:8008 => 49.4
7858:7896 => 48.8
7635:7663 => 50.8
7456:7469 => 50.8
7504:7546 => 52.4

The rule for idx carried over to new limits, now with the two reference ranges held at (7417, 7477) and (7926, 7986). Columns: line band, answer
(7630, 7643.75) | -0.07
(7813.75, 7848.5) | 0.02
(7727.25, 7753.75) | 0.02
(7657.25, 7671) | 0.03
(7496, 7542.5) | -0.04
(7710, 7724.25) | 0.02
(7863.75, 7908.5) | 0.01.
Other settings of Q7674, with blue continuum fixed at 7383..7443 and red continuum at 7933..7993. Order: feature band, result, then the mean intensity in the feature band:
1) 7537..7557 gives -0.9 A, 52.6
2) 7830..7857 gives 1.1 A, 47.6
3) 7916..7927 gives 0.3 A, 48.2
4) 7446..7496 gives -1.1 A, 51.6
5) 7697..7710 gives 0.4 A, 48.5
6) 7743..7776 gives 1.0 A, 48.2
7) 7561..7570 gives -0.7 A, 54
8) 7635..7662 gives -0.4 A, 50.8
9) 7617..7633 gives -0.4 A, 51.2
